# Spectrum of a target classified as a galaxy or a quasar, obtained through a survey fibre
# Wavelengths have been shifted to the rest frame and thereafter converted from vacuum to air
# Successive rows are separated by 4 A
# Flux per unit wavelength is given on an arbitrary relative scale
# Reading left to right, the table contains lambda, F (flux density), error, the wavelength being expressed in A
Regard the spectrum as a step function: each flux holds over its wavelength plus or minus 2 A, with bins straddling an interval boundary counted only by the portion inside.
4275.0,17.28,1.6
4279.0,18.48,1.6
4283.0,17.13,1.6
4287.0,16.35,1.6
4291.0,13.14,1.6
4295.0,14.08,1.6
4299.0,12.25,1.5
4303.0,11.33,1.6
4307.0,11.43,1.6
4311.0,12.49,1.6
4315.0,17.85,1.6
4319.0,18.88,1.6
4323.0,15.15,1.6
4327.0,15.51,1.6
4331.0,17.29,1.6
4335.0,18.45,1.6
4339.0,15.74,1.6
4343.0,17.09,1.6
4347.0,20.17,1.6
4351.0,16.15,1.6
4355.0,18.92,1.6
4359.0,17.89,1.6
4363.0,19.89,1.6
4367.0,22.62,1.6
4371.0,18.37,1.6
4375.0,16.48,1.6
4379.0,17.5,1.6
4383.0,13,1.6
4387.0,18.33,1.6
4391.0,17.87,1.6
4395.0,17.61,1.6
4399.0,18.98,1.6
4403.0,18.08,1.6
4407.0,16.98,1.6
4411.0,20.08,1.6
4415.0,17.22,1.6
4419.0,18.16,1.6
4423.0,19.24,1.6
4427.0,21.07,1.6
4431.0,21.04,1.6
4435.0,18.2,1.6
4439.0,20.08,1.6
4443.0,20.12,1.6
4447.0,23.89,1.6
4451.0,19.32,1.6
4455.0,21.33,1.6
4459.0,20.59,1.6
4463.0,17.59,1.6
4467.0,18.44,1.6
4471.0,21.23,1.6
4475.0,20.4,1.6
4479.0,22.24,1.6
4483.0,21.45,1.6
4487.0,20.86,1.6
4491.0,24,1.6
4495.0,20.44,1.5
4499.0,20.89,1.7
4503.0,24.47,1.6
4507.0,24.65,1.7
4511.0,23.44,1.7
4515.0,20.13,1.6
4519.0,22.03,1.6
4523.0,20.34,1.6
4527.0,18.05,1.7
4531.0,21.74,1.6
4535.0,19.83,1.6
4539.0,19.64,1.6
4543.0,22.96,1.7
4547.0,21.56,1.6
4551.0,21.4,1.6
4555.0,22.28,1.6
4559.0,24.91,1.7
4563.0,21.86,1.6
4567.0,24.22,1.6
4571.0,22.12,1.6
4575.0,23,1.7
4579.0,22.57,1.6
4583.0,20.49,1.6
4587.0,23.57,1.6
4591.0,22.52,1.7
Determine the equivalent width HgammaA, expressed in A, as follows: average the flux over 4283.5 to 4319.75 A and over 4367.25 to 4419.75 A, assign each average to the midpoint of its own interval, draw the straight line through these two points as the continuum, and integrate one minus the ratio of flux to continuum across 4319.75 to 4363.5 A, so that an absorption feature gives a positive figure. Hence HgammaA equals -4.7 A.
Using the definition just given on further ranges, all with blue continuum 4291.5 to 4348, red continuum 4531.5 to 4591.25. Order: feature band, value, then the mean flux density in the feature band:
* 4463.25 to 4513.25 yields -3.9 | 21.7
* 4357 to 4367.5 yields -2.0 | 19.8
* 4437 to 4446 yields -0.8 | 20.5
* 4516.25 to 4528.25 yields 0.5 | 20.3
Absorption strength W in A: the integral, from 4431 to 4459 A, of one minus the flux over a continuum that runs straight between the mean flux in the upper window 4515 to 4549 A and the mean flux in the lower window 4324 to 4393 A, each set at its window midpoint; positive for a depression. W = -1.9 A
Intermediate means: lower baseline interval 17.7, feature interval 20.5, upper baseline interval 20.7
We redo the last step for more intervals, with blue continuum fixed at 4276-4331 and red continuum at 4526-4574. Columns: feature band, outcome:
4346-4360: -1.50 A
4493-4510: -1.79 A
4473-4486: -0.94 A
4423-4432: -1.07 A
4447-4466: -0.83 A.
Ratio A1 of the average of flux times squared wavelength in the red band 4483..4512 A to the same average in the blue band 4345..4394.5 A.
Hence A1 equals 1.32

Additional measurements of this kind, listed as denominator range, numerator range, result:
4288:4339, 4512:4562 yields 1.58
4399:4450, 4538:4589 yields 1.22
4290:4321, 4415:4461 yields 1.53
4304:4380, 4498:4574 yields 1.39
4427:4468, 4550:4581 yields 1.19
